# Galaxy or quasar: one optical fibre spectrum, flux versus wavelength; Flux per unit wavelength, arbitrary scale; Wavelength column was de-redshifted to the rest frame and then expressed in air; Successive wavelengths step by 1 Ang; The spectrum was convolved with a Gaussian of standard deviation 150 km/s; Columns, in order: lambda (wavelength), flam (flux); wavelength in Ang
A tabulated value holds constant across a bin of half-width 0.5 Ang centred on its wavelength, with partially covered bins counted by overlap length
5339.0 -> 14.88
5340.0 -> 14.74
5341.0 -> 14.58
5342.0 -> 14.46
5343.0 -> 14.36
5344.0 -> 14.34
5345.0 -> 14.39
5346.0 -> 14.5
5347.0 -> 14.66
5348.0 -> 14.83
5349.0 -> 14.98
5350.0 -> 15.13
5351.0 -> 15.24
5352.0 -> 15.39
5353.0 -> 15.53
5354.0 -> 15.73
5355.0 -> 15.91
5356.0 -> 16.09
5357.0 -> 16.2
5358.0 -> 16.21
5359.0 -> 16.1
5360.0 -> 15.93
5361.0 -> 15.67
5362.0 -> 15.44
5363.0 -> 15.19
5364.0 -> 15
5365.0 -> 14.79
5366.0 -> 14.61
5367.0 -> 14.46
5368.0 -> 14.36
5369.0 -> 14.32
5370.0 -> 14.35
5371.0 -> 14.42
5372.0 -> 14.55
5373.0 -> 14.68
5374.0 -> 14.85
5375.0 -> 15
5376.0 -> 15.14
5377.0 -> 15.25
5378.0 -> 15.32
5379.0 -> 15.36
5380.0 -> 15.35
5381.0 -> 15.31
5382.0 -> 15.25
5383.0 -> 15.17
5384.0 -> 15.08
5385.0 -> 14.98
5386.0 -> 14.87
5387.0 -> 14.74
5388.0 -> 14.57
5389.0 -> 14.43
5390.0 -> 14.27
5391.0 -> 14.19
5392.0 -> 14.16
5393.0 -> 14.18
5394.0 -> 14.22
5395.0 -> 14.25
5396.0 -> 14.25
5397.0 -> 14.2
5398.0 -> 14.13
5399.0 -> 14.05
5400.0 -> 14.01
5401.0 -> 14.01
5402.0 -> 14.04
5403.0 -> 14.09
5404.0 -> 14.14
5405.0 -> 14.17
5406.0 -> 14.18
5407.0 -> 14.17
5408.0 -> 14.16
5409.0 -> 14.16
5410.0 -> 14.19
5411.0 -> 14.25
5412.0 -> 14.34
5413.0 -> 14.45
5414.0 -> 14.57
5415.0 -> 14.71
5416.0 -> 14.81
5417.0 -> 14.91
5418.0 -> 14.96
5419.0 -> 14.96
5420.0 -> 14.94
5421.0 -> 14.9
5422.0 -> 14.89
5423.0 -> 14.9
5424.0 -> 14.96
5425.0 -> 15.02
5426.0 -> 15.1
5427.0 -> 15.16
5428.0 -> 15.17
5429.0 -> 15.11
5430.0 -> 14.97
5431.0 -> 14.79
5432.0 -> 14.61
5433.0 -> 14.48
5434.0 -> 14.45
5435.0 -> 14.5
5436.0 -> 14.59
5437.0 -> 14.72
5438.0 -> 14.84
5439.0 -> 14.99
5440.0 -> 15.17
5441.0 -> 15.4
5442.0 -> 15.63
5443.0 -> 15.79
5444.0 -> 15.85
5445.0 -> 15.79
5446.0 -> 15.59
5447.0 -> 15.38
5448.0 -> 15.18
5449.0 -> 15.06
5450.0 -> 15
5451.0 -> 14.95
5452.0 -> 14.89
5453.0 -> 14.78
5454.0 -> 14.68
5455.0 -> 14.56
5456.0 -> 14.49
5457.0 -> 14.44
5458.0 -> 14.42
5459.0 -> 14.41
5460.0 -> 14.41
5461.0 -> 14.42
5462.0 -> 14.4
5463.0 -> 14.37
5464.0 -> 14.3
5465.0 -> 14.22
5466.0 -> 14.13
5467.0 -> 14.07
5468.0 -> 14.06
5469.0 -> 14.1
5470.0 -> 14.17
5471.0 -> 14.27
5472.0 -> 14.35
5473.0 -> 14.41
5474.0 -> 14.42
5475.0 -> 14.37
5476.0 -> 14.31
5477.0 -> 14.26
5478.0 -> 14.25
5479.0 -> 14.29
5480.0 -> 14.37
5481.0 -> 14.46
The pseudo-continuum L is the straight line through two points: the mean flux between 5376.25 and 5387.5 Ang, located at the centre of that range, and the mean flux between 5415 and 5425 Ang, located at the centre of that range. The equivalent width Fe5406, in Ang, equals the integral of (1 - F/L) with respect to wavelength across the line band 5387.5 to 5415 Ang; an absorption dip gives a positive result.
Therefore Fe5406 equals 1.47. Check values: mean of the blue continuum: 15.2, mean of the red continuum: 14.9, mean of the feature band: 14.2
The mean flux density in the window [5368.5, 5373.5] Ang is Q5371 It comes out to 14.5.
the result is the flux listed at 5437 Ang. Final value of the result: 14.72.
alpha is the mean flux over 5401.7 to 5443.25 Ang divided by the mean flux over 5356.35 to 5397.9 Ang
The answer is 0.99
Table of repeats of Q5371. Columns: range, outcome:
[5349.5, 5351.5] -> 15.2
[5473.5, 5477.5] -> 14.3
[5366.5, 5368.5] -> 14.4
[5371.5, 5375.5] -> 14.8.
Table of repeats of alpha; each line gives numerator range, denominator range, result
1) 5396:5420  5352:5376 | 0.94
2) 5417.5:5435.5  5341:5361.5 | 0.97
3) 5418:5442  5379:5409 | 1.03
